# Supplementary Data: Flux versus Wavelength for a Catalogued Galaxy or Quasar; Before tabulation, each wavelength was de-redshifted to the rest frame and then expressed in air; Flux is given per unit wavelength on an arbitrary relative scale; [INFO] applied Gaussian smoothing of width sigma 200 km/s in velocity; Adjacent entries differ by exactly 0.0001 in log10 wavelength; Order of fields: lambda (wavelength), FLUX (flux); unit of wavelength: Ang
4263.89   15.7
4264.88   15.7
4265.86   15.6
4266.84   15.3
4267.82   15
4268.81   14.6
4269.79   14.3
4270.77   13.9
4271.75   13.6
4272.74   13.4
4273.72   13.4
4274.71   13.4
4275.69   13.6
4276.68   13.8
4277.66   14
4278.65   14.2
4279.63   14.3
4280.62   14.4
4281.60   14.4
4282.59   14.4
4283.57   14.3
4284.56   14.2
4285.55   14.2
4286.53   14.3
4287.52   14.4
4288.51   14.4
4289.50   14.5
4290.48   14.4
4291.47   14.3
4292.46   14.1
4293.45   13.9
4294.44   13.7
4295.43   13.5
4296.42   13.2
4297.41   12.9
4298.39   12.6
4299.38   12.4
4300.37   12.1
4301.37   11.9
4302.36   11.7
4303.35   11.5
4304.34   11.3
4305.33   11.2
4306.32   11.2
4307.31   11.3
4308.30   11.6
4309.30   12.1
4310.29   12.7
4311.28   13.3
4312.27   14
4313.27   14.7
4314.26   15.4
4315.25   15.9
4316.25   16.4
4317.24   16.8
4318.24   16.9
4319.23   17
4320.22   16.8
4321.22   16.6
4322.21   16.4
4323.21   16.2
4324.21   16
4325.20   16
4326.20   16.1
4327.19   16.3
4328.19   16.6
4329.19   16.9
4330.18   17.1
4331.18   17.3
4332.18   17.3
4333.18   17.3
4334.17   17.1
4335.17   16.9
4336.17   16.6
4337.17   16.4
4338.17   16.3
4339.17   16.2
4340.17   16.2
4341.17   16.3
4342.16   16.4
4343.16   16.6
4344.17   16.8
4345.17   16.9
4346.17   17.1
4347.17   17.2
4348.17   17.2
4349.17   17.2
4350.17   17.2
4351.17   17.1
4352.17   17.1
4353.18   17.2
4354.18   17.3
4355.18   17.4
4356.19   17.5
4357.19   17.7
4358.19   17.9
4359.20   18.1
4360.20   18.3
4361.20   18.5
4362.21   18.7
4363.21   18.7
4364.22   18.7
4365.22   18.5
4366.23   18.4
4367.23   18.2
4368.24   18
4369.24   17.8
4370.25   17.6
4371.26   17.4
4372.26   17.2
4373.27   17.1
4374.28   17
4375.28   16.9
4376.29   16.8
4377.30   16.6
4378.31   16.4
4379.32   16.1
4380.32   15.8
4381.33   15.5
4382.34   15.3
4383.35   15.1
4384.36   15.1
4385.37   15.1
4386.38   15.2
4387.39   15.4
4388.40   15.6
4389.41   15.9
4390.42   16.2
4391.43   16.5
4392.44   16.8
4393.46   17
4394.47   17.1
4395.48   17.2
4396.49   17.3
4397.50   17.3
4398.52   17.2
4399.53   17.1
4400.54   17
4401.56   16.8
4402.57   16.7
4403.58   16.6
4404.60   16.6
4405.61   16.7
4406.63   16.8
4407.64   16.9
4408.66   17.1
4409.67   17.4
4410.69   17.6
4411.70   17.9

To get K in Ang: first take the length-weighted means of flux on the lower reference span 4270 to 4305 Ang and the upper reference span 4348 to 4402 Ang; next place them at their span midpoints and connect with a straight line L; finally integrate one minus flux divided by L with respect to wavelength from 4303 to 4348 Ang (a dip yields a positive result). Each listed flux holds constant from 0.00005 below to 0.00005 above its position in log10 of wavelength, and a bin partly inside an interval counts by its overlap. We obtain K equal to -1.4 Ang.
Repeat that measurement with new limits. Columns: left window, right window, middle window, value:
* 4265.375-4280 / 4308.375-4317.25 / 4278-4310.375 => 2.4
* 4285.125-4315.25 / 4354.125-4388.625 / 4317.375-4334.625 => -2.5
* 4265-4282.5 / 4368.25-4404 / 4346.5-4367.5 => -2.5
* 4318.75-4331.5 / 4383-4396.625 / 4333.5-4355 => -0.6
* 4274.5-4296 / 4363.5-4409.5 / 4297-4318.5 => 2.3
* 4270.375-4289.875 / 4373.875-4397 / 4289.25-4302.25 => 1.0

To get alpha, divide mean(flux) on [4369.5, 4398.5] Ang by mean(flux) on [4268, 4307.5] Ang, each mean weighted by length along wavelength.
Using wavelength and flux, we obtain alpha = 1.2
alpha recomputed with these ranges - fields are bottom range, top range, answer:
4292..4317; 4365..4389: 1.27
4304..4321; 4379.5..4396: 1.13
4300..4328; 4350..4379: 1.23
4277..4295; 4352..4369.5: 1.27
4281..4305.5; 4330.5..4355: 1.26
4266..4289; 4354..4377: 1.26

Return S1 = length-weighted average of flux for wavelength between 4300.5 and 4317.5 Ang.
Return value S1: 13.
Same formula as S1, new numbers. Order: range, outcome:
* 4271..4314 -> 13.3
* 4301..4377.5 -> 16.3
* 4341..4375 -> 17.6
